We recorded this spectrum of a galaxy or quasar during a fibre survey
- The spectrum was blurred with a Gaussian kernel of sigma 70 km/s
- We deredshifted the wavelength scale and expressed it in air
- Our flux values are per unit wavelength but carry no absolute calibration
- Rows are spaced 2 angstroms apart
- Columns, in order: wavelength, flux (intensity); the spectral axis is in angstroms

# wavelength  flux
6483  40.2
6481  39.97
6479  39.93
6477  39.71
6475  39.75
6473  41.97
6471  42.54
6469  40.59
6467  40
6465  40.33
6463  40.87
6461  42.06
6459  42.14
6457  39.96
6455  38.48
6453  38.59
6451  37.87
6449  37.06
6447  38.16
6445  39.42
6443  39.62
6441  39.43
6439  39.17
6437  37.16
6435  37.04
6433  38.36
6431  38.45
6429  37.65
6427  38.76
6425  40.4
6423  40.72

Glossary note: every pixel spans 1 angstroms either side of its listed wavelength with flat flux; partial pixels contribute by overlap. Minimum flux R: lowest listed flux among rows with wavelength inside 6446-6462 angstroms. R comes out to 37.06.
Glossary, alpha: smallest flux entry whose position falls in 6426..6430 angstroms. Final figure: 37.65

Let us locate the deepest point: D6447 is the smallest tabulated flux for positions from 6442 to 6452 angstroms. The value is 37.06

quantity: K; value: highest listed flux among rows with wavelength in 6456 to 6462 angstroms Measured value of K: 42.14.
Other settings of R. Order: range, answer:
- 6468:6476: 39.75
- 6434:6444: 37.04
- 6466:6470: 40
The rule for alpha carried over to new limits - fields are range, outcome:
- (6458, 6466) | 40.33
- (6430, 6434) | 38.36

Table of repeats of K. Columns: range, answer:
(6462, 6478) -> 42.54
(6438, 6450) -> 39.62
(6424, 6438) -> 40.4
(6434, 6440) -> 39.17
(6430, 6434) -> 38.45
